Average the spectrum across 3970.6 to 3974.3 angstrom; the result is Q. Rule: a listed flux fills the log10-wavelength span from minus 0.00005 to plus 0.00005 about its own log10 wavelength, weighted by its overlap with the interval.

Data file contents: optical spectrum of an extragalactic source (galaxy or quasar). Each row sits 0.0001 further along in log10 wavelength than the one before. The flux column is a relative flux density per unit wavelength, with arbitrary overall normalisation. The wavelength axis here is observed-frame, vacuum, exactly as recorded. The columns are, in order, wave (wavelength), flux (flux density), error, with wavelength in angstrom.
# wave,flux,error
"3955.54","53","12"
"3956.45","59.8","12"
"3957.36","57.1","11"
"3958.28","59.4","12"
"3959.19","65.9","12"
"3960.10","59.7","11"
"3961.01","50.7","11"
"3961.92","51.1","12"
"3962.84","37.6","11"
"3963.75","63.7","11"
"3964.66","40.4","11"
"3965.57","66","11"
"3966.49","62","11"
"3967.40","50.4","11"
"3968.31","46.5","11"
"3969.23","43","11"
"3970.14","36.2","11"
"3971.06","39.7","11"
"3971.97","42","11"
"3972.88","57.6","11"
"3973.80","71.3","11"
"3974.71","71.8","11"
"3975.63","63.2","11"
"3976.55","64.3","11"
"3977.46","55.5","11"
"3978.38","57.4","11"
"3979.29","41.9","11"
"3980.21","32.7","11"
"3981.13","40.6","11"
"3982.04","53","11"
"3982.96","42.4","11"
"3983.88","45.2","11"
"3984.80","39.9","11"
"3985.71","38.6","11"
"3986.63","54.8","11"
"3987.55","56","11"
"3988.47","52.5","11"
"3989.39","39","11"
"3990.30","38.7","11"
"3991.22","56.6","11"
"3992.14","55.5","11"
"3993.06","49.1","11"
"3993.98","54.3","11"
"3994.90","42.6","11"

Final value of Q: 53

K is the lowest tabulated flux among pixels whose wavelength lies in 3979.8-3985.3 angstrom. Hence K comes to 32.7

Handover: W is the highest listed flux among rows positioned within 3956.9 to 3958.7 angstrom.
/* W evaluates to 59.4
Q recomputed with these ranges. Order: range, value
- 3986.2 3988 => 55.3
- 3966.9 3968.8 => 48.7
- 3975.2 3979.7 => 56.6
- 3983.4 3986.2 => 41.4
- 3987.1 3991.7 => 48.6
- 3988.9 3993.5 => 47.9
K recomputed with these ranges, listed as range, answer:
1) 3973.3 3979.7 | 41.9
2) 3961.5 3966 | 37.6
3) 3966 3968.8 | 46.5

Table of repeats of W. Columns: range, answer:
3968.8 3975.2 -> 71.8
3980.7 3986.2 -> 53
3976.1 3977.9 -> 64.3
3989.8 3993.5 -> 56.6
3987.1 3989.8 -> 56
